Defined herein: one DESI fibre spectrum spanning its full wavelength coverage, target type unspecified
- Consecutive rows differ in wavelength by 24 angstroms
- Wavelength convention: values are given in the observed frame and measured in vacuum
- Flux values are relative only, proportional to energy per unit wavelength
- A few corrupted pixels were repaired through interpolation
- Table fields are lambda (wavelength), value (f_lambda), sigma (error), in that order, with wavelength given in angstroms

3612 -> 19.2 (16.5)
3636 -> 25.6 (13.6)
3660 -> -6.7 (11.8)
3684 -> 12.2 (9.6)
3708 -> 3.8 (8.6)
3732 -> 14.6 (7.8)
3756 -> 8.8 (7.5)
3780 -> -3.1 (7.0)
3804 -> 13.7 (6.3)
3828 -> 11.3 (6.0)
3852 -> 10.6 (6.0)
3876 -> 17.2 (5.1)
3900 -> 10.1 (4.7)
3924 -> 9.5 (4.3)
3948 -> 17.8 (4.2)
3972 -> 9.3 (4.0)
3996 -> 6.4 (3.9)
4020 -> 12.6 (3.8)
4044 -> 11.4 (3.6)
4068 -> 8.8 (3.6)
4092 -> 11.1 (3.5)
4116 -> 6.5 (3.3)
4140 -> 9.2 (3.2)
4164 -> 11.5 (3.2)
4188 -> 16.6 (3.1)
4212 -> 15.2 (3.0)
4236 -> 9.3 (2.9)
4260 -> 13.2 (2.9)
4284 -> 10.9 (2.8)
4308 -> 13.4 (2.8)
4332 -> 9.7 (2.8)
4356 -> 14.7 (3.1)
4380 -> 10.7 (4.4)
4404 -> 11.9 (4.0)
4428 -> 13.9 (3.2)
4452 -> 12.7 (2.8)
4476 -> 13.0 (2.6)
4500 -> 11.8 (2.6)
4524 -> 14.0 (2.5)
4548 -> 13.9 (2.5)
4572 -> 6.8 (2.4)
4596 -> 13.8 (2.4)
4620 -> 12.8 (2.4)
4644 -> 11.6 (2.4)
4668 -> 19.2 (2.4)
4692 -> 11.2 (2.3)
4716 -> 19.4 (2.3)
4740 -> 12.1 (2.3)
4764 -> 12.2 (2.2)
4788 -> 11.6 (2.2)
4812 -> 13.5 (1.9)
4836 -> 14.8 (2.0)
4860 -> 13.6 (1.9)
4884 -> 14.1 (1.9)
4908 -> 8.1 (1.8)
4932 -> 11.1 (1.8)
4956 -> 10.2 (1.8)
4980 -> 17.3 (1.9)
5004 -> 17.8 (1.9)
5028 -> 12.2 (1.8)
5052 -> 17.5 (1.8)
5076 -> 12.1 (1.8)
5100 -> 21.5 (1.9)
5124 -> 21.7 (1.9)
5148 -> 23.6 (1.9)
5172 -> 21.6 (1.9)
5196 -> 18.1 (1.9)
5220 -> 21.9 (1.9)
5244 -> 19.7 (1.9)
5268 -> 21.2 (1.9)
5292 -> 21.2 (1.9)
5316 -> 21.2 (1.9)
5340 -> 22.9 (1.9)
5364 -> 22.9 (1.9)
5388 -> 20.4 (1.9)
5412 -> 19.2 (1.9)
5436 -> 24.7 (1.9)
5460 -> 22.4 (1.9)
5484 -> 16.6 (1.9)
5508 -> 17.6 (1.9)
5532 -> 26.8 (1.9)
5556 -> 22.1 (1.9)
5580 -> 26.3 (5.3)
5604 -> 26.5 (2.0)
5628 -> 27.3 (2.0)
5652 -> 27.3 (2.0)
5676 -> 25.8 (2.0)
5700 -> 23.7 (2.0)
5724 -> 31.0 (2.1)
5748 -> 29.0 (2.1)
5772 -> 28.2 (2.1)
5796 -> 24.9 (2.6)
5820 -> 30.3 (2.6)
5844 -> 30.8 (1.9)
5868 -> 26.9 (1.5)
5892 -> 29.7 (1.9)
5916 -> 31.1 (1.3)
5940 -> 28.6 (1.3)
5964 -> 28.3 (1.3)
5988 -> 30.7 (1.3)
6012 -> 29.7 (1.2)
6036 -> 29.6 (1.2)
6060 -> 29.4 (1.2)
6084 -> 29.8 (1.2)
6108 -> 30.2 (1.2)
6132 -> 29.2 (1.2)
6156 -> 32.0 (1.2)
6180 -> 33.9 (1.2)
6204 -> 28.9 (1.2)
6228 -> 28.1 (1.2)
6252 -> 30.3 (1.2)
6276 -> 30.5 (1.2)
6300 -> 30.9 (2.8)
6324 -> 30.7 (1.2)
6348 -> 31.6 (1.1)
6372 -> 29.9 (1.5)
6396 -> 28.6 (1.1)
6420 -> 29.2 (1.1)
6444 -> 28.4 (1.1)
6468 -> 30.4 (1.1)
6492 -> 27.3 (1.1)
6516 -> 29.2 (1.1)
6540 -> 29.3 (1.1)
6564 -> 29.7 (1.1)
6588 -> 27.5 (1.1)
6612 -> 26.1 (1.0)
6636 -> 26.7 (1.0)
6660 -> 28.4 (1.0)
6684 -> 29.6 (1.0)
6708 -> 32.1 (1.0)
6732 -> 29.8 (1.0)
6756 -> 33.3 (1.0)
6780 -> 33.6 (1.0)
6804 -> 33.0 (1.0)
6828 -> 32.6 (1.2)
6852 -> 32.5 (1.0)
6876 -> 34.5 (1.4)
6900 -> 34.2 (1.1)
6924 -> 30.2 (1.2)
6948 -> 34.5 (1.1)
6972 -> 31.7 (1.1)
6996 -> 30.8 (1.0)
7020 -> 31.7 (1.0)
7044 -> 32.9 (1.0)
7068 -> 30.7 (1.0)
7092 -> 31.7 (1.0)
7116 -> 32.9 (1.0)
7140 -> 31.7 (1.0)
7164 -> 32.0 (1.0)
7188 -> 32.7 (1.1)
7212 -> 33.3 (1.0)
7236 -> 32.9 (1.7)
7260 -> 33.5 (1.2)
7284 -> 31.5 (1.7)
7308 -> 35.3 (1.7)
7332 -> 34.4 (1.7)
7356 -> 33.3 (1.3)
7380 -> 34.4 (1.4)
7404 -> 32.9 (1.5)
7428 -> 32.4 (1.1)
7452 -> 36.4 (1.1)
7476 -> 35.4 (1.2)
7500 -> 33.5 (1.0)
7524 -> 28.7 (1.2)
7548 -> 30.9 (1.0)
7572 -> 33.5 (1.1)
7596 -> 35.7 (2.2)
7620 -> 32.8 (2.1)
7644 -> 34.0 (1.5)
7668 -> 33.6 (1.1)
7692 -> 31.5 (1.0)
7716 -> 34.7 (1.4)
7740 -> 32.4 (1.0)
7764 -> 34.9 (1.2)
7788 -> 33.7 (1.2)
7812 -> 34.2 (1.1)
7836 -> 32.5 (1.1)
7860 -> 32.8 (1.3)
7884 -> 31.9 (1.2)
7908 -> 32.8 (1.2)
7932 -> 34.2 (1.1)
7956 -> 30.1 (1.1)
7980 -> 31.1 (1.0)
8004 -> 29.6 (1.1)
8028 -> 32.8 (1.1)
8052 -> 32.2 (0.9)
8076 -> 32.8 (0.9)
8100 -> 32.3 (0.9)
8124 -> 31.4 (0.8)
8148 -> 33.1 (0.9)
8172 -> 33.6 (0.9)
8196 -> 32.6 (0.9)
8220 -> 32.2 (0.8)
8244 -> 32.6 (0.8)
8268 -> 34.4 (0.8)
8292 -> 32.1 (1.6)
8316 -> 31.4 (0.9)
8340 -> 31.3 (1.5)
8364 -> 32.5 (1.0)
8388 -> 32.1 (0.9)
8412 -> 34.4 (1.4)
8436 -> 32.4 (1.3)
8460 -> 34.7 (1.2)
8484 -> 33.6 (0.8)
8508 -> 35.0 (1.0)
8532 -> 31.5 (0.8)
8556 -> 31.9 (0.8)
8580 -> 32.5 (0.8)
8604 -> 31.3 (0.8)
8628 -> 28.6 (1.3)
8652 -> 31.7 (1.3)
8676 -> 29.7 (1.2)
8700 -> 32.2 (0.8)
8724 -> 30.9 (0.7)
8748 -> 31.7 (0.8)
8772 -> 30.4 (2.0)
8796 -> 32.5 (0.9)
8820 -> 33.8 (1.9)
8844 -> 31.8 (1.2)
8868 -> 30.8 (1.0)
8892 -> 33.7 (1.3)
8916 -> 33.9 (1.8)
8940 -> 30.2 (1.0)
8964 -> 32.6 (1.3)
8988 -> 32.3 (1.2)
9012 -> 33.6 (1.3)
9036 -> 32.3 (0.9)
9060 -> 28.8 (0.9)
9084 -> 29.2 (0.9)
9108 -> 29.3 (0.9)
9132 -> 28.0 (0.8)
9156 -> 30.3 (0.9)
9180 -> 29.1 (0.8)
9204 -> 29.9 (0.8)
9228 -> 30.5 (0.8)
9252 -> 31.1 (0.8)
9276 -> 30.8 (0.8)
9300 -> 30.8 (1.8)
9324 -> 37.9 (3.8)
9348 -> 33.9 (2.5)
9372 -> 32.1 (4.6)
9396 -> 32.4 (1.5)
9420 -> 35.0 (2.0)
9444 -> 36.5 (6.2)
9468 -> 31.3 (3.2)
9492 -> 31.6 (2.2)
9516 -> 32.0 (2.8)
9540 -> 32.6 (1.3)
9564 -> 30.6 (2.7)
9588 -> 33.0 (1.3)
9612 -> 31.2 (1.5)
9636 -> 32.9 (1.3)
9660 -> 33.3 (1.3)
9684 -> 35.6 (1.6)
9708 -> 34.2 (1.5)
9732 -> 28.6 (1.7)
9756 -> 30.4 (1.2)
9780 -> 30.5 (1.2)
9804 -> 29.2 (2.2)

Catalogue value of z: 0.279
